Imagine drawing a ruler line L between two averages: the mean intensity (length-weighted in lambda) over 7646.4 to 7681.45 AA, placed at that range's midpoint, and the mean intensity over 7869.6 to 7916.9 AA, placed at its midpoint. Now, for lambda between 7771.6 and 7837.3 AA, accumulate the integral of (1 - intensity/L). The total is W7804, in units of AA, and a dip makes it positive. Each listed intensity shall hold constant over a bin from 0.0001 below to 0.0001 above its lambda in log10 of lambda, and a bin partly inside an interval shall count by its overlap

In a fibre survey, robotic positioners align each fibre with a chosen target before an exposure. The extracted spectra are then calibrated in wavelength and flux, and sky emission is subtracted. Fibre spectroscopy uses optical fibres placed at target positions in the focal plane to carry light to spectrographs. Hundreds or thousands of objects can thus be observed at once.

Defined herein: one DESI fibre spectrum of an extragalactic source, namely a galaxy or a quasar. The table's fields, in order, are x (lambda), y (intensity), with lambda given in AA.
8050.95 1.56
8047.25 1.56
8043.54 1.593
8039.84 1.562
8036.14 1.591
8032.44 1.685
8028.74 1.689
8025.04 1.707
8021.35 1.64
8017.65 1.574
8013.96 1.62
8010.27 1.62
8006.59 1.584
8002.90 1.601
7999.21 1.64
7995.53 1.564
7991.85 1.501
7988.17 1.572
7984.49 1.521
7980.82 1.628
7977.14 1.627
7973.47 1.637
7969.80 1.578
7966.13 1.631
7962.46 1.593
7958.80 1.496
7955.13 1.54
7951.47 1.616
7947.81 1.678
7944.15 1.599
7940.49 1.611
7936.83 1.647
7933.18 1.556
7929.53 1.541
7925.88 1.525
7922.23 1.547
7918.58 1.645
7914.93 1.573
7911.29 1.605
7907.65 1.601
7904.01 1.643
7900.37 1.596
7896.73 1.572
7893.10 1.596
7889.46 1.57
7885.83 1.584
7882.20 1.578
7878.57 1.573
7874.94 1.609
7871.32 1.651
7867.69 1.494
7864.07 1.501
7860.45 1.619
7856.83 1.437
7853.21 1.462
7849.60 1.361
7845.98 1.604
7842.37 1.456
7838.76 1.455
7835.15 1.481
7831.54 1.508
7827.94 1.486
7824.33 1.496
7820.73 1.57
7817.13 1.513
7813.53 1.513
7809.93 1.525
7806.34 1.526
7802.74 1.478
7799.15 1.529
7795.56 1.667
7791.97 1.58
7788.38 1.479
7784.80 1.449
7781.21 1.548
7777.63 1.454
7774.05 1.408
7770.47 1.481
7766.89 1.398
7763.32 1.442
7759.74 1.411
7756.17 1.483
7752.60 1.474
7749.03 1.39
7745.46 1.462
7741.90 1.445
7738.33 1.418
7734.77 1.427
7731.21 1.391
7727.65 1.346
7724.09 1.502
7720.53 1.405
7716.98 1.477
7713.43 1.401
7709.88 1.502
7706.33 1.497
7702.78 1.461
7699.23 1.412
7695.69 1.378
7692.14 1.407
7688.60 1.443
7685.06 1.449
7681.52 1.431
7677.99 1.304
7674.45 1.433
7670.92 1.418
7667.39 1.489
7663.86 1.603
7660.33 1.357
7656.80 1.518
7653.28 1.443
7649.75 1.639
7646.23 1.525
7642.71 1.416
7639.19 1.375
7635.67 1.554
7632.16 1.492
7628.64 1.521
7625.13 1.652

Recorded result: 1.5 AA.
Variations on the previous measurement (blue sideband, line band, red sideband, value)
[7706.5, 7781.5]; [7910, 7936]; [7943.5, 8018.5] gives -0.30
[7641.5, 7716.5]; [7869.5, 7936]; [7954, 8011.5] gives -1.65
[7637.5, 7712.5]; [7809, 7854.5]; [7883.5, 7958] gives 1.36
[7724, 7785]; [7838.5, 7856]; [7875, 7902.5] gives 0.81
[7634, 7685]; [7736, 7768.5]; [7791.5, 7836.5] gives 1.43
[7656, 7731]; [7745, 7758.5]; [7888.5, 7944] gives 0.25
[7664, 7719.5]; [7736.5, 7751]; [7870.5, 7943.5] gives 0.45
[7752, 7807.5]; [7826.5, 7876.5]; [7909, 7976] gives 0.80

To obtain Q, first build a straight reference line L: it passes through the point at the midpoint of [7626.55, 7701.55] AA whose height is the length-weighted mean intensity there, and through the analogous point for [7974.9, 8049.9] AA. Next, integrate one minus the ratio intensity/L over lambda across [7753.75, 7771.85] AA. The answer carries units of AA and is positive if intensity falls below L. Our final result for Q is 0.7 AA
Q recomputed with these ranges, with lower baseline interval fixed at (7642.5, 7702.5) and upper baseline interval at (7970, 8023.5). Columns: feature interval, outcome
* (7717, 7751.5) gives 1.3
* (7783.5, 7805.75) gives -0.4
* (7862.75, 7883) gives -0.4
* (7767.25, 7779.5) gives 0.4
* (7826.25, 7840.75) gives 0.4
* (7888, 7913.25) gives -0.7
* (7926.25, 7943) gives -0.2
